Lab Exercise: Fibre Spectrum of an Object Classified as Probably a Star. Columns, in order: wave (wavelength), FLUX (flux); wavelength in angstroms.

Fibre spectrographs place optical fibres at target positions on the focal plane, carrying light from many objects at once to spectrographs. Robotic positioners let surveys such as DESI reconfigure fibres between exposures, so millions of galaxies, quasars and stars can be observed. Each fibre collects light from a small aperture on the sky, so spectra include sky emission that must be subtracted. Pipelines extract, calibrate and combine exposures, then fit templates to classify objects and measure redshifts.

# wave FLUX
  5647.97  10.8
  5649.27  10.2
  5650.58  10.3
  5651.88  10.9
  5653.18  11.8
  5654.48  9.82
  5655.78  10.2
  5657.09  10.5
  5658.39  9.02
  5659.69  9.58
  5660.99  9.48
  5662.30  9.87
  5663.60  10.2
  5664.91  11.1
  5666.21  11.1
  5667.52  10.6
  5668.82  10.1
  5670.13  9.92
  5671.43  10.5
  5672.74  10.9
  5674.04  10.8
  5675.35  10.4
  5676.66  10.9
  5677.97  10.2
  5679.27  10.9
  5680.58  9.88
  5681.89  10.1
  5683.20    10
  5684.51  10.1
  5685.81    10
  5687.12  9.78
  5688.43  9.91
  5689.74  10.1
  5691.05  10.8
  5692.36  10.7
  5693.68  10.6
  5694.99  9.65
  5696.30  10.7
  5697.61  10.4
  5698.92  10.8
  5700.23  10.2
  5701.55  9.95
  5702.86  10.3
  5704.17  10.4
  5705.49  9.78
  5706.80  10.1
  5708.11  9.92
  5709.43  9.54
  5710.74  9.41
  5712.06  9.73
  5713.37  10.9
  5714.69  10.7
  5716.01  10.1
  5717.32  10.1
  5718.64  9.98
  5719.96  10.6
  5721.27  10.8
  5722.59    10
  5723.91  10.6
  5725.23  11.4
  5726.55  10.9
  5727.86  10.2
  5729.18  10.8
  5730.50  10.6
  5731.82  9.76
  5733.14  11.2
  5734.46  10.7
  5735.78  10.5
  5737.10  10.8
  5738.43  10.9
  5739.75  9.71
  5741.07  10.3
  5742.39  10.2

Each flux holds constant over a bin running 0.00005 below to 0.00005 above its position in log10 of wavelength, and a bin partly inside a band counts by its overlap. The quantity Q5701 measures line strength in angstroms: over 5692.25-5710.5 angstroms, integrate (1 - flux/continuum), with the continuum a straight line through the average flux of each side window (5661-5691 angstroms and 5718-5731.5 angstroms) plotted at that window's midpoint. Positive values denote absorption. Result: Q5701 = 0.5 angstroms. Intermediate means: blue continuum 10.3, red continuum 10.6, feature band 10.2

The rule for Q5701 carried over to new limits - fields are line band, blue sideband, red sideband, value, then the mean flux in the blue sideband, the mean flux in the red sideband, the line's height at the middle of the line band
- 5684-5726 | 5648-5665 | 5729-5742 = 0.6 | 10.2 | 10.5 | 10.4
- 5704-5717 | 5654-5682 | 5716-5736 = 0.5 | 10.3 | 10.5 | 10.5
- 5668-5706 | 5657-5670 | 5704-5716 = -0.8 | 10.1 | 10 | 10.1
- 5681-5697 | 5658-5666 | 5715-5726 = 0.0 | 9.97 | 10.5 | 10.2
